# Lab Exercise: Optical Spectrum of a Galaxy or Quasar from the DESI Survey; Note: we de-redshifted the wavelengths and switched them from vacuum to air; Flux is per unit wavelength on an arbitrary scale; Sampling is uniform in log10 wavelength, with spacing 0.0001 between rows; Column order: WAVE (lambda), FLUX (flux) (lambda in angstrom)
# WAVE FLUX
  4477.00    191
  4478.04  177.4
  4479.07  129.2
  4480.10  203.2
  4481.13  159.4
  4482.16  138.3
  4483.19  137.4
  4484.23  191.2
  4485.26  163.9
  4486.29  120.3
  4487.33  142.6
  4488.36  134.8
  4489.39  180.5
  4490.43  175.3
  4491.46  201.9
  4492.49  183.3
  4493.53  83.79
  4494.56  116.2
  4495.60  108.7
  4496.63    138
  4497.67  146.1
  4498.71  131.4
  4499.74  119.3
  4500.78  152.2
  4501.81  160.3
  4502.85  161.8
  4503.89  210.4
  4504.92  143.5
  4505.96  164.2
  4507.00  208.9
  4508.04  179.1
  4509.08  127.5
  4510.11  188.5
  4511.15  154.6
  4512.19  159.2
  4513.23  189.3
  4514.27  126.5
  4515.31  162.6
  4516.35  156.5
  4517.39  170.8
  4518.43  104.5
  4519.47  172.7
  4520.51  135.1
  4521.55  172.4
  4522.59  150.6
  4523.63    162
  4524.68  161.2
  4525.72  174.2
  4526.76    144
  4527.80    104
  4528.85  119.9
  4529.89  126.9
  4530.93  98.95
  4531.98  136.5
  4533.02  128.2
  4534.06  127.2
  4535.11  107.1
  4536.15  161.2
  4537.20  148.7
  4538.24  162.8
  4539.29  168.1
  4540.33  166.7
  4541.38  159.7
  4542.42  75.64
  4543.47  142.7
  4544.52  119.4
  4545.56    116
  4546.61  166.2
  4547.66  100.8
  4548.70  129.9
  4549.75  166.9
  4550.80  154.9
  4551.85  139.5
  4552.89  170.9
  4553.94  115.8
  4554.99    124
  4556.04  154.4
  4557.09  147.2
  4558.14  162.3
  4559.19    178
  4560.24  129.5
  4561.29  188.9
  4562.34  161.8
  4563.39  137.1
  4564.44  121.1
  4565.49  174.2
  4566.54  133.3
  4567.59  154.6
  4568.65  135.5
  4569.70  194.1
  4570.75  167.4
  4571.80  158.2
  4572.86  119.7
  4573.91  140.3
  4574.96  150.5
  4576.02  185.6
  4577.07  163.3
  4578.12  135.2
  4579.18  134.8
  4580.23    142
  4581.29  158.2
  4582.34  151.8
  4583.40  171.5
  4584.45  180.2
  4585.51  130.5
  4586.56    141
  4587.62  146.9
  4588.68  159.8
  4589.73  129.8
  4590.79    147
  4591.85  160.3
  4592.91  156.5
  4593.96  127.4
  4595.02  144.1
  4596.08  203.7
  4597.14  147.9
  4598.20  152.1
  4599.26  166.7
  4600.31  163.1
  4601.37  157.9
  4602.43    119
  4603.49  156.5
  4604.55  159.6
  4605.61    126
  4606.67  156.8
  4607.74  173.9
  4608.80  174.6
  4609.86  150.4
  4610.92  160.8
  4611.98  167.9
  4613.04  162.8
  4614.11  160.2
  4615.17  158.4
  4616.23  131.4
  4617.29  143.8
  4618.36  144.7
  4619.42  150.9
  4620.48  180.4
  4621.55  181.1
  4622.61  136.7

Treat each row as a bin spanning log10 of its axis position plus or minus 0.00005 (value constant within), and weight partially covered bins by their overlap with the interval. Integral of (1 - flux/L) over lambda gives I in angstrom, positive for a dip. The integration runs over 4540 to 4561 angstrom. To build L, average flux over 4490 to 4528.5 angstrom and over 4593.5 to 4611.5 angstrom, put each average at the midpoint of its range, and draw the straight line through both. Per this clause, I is 1.8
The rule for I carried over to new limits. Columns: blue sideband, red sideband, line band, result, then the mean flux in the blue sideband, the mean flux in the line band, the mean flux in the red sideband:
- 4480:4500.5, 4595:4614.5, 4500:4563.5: 1.1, 148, 149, 158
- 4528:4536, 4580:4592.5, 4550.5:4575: -2.1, 122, 151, 152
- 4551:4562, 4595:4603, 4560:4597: 0.5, 151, 153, 158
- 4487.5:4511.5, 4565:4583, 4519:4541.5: 1.4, 155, 145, 153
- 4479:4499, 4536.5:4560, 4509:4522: -0.8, 150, 156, 144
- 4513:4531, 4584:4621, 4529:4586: 1.6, 147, 146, 154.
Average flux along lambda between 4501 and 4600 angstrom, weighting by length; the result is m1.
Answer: 150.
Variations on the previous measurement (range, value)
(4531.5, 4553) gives 140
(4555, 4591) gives 152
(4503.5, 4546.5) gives 148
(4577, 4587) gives 150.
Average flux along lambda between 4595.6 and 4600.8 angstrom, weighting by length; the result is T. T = 167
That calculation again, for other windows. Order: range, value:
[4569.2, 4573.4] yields 160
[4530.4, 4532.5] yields 118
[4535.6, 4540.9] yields 161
